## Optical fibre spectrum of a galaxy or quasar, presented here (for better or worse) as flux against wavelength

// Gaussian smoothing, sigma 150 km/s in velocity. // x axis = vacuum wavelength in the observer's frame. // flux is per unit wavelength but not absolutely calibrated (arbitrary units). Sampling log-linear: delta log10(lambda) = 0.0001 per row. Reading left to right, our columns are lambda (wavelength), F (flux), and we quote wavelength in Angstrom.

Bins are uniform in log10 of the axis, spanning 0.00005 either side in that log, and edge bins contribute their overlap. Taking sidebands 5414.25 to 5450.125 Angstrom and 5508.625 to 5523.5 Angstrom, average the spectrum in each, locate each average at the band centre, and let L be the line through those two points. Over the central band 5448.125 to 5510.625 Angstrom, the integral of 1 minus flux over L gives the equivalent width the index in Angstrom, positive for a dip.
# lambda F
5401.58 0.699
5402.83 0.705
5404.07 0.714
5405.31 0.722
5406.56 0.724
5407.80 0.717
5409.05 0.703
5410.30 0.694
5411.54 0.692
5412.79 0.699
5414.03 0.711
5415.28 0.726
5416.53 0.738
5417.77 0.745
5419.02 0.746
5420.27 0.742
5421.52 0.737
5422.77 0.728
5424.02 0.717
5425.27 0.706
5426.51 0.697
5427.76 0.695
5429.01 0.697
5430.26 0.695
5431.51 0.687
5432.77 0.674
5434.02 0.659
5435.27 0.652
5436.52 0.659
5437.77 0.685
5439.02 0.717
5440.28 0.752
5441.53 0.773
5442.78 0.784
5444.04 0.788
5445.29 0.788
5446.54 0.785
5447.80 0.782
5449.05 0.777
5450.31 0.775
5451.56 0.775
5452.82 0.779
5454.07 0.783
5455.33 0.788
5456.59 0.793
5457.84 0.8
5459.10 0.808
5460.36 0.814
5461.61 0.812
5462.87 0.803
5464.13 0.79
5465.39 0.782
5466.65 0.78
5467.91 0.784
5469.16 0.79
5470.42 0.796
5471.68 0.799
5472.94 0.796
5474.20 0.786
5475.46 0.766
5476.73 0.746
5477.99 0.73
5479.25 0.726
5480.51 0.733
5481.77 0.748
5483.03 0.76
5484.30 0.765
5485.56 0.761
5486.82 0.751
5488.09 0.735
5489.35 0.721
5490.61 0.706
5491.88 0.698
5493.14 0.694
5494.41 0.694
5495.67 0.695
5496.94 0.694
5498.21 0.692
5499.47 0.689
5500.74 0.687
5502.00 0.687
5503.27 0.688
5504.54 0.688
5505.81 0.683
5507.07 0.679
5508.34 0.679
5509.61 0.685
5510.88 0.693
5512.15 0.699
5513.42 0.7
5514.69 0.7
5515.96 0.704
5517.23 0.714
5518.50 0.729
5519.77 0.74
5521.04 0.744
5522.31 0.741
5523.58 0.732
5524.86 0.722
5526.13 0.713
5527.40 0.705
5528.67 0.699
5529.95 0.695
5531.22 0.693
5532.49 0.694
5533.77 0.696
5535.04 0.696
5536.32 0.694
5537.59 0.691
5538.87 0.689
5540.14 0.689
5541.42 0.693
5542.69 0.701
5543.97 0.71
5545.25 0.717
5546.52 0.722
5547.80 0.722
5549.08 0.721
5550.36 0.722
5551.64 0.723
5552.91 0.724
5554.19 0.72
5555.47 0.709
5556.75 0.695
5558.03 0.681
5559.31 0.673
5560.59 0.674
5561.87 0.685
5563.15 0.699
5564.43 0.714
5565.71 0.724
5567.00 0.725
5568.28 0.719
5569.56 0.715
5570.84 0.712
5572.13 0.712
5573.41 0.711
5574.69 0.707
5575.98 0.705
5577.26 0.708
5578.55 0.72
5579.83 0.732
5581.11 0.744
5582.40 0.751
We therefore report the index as -2.4 Angstrom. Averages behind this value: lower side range 0.726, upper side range 0.713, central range 0.746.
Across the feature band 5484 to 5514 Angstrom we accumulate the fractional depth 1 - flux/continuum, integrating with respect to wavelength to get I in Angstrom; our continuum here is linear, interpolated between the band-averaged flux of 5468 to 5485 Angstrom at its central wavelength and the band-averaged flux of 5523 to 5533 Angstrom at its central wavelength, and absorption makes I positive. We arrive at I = 1.5 Angstrom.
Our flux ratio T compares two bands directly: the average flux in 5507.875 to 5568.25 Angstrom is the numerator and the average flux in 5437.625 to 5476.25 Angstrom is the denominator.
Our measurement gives 0.90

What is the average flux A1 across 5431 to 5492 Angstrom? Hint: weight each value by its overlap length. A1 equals 0.759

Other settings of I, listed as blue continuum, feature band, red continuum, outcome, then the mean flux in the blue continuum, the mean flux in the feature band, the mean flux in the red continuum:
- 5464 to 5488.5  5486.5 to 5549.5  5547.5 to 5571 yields 2.8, 0.766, 0.704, 0.708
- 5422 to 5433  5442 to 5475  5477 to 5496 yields -3.4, 0.701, 0.79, 0.729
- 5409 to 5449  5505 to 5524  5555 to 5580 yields 0.1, 0.722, 0.708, 0.705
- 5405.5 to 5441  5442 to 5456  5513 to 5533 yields -1.4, 0.707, 0.782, 0.715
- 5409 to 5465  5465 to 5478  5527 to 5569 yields -0.9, 0.742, 0.78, 0.703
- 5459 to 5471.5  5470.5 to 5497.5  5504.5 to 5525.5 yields 0.8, 0.796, 0.739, 0.708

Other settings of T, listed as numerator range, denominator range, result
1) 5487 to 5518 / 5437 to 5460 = 0.90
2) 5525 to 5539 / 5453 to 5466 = 0.88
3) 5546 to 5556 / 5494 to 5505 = 1.04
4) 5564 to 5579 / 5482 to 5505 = 1.00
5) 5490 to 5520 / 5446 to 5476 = 0.88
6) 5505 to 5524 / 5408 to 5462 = 0.96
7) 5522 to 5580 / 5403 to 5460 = 0.96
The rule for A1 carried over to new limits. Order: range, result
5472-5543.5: 0.713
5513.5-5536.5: 0.712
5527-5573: 0.704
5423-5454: 0.73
